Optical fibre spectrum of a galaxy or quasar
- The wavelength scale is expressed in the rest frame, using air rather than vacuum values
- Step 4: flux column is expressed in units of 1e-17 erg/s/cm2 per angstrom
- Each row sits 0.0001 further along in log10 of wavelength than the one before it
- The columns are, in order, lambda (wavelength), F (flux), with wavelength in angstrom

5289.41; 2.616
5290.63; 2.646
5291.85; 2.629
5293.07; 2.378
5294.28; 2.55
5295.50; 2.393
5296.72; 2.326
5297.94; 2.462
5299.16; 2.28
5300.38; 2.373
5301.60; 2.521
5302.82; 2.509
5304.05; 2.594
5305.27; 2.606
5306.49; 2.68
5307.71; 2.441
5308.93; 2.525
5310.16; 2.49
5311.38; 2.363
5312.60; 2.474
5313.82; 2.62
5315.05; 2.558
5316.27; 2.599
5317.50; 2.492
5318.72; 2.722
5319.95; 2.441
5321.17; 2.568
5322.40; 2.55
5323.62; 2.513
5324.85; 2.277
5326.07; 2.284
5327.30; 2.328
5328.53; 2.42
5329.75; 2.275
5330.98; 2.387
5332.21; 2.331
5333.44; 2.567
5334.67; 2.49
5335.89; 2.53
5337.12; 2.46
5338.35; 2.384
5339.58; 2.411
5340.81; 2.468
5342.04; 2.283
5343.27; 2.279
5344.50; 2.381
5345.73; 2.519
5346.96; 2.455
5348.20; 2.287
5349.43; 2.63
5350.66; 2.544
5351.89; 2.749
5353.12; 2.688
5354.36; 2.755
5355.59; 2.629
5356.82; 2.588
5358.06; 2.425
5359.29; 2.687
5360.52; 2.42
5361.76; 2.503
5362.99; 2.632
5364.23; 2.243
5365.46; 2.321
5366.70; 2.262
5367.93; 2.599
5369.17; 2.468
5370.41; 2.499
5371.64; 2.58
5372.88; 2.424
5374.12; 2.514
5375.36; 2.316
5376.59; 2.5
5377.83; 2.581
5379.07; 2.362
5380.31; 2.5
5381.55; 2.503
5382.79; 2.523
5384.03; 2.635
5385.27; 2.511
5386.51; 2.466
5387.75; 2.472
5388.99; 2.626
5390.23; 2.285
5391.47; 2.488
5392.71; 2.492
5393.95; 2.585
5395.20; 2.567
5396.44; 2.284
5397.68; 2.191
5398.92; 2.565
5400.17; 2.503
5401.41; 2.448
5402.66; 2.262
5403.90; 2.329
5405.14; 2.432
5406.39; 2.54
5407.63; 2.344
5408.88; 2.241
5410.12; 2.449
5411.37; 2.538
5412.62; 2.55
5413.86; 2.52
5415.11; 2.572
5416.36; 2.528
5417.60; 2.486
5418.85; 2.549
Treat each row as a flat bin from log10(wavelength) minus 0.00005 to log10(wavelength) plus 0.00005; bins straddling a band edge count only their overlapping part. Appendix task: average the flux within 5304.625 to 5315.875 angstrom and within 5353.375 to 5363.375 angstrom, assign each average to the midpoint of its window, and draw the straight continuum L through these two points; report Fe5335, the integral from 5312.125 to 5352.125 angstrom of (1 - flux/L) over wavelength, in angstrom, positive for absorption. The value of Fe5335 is 1.5 angstrom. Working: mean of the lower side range 2.53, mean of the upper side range 2.58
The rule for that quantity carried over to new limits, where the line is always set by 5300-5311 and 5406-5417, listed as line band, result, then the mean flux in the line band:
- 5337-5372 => 0.2 angstrom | 2.49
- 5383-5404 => 0.2 angstrom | 2.46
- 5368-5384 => 0.0 angstrom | 2.49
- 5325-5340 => 0.7 angstrom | 2.4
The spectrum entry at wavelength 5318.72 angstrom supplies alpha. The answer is 2.722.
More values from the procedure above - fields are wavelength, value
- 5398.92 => 2.565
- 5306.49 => 2.68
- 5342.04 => 2.283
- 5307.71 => 2.441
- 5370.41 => 2.499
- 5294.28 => 2.55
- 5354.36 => 2.755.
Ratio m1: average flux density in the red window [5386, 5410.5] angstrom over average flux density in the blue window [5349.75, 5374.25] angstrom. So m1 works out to 1.0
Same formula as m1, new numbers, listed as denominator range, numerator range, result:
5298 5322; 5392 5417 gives 0.97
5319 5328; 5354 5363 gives 1.06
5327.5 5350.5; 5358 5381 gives 1.02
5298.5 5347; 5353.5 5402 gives 1.01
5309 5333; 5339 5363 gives 1.02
